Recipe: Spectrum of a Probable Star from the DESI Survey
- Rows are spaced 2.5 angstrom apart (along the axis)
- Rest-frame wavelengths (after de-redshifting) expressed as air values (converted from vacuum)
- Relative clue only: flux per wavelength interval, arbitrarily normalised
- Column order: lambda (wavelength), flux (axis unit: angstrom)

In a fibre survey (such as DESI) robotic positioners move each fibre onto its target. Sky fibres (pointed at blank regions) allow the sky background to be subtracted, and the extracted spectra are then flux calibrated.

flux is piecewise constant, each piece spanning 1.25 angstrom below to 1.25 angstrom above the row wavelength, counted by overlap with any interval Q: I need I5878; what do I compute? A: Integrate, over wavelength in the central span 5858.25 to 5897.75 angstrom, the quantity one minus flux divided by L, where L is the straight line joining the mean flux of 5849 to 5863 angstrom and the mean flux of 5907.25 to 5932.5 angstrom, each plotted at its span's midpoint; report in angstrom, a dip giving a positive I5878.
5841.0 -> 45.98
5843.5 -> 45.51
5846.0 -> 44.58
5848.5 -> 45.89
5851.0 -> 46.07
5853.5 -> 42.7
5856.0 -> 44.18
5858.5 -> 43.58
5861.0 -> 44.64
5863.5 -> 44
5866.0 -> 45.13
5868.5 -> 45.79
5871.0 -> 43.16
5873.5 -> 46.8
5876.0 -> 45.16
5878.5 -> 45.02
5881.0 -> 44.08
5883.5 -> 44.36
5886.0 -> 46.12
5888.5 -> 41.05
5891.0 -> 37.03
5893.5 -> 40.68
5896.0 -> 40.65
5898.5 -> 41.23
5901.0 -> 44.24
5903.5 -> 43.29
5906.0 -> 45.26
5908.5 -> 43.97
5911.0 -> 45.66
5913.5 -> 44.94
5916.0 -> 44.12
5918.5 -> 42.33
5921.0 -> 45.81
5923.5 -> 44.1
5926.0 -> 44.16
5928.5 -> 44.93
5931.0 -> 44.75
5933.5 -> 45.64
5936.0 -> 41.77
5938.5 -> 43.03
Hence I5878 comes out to 0.7 angstrom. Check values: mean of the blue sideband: 44.3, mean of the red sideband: 44.5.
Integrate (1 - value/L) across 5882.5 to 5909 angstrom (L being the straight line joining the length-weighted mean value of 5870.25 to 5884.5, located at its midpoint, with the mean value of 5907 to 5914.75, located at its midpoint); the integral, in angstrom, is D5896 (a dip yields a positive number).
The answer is 1.4 angstrom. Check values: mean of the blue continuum 44.8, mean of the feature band 42.5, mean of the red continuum 44.9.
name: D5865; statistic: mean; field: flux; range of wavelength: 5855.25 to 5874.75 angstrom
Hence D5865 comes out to 44.7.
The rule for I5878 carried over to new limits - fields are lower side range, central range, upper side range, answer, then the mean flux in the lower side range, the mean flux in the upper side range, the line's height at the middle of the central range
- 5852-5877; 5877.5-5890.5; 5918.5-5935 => 0.25 angstrom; 44.5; 44.7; 44.6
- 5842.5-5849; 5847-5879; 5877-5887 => 0.21 angstrom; 45.3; 44.9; 45.1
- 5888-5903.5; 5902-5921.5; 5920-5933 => -0.64 angstrom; 41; 44.8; 43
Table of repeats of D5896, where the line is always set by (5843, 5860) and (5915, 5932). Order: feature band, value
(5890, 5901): 1.0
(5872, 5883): -0.2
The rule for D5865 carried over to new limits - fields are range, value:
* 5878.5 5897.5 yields 42.2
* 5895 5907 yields 42.9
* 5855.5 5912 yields 43.7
